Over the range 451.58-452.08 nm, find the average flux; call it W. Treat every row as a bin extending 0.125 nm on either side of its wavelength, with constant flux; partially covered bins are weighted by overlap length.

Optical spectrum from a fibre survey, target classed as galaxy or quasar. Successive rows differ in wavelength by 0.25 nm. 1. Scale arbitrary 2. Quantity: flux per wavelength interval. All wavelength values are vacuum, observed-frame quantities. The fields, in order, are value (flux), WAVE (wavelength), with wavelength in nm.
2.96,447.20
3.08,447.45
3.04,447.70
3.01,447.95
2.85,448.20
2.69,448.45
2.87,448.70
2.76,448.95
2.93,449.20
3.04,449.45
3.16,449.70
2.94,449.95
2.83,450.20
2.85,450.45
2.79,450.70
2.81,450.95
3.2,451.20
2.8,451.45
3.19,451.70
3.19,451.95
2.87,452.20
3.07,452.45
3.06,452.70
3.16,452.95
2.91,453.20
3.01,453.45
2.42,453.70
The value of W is 3.19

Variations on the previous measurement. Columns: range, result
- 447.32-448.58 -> 2.93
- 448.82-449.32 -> 2.84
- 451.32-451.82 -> 3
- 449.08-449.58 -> 2.99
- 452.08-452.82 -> 3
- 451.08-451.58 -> 3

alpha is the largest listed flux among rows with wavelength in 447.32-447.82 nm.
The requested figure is 3.08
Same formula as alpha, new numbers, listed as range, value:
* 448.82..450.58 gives 3.16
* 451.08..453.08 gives 3.2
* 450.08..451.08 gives 2.85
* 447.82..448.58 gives 3.01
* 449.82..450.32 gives 2.94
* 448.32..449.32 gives 2.93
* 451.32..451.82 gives 3.19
